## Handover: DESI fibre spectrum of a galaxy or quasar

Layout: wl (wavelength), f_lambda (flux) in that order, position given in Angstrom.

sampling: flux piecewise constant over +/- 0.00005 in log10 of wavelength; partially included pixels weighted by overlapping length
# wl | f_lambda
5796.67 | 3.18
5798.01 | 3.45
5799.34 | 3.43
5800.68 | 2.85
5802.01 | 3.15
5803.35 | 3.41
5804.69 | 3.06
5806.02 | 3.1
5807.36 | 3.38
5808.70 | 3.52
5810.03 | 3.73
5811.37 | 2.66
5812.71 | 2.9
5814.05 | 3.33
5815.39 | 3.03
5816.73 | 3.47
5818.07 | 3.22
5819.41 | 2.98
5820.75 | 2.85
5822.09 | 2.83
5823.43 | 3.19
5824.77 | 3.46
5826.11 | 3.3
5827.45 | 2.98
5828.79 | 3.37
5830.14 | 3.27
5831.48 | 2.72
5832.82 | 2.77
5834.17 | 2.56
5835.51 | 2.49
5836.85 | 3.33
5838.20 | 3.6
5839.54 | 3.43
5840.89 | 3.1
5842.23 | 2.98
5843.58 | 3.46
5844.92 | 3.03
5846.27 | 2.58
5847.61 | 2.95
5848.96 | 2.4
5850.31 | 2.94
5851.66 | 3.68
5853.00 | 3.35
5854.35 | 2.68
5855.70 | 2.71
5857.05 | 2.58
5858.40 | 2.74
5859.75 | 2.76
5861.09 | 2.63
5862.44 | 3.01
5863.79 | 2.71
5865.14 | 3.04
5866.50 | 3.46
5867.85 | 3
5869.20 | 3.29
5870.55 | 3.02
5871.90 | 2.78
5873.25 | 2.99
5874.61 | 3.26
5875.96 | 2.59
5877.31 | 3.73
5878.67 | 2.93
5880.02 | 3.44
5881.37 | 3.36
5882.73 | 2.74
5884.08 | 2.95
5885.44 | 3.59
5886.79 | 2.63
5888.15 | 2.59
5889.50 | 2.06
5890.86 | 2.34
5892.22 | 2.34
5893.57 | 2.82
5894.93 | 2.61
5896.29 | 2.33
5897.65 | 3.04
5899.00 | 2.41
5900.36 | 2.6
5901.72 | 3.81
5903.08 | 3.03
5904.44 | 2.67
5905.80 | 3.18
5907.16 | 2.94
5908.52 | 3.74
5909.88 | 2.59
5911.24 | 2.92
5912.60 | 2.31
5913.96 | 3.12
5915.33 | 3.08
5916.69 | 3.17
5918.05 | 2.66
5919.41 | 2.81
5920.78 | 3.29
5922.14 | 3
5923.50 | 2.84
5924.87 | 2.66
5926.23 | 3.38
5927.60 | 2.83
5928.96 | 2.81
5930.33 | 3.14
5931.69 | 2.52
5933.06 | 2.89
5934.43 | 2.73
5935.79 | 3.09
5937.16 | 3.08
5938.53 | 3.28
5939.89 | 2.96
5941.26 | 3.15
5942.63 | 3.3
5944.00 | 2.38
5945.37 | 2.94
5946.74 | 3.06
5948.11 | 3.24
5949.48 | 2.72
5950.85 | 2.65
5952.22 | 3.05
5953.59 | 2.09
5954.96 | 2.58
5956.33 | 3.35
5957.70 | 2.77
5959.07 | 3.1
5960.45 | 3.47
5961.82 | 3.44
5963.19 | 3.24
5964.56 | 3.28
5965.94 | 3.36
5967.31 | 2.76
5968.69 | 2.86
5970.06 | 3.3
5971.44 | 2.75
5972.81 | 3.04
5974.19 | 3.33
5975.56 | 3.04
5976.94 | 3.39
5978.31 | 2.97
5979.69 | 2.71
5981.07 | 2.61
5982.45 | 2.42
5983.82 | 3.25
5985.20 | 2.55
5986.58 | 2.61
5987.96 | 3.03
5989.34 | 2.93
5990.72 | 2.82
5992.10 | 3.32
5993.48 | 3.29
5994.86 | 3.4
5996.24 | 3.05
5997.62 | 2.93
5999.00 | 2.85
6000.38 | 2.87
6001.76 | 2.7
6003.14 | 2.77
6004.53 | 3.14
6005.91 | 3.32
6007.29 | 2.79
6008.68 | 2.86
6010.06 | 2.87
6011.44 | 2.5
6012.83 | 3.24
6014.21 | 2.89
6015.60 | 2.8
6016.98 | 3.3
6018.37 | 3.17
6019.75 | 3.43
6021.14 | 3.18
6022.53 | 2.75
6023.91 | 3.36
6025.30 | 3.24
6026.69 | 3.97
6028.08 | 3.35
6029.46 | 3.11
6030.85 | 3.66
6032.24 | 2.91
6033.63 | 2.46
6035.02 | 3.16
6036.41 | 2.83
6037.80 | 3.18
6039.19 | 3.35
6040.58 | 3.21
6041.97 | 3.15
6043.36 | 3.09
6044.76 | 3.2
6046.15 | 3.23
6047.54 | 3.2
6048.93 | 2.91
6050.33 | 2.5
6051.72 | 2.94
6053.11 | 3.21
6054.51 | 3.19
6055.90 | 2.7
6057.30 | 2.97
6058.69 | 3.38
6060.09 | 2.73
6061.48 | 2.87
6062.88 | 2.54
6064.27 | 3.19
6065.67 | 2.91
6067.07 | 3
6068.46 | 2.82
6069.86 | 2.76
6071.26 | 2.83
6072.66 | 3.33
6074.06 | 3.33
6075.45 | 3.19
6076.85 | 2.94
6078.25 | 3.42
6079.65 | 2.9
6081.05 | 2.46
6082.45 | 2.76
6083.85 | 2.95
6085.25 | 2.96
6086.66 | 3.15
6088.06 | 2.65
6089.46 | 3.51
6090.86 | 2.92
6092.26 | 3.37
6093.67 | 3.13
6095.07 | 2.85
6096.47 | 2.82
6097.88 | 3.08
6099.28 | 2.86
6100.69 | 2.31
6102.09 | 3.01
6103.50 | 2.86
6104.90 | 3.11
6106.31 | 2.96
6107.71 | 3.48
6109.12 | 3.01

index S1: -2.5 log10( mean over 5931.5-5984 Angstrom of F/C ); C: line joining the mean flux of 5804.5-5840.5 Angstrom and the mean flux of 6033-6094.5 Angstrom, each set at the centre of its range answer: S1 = 0.030 mag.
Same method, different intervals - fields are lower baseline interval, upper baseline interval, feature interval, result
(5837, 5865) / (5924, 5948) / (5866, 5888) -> -0.045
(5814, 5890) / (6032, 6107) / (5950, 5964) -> 0.009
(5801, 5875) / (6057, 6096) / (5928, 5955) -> 0.051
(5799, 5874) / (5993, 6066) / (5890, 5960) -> 0.060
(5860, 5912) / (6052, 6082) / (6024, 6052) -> -0.059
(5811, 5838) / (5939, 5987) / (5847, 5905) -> 0.044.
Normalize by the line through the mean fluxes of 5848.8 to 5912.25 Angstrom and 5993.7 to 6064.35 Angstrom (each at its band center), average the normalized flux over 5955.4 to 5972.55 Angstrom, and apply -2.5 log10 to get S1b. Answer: -0.05 mag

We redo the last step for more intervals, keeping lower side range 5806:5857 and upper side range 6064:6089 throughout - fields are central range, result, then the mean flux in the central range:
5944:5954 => 0.08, 2.81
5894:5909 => 0.04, 2.93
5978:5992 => 0.08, 2.81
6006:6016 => 0.05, 2.88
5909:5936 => 0.05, 2.9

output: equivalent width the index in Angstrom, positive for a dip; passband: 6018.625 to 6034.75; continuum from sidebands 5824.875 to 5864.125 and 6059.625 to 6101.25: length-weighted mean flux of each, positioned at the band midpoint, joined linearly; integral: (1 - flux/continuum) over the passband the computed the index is -1.4 Angstrom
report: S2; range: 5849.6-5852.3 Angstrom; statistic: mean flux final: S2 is 3.29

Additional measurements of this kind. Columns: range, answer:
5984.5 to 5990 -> 2.78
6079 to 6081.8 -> 2.68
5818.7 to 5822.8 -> 2.89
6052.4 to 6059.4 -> 3.09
